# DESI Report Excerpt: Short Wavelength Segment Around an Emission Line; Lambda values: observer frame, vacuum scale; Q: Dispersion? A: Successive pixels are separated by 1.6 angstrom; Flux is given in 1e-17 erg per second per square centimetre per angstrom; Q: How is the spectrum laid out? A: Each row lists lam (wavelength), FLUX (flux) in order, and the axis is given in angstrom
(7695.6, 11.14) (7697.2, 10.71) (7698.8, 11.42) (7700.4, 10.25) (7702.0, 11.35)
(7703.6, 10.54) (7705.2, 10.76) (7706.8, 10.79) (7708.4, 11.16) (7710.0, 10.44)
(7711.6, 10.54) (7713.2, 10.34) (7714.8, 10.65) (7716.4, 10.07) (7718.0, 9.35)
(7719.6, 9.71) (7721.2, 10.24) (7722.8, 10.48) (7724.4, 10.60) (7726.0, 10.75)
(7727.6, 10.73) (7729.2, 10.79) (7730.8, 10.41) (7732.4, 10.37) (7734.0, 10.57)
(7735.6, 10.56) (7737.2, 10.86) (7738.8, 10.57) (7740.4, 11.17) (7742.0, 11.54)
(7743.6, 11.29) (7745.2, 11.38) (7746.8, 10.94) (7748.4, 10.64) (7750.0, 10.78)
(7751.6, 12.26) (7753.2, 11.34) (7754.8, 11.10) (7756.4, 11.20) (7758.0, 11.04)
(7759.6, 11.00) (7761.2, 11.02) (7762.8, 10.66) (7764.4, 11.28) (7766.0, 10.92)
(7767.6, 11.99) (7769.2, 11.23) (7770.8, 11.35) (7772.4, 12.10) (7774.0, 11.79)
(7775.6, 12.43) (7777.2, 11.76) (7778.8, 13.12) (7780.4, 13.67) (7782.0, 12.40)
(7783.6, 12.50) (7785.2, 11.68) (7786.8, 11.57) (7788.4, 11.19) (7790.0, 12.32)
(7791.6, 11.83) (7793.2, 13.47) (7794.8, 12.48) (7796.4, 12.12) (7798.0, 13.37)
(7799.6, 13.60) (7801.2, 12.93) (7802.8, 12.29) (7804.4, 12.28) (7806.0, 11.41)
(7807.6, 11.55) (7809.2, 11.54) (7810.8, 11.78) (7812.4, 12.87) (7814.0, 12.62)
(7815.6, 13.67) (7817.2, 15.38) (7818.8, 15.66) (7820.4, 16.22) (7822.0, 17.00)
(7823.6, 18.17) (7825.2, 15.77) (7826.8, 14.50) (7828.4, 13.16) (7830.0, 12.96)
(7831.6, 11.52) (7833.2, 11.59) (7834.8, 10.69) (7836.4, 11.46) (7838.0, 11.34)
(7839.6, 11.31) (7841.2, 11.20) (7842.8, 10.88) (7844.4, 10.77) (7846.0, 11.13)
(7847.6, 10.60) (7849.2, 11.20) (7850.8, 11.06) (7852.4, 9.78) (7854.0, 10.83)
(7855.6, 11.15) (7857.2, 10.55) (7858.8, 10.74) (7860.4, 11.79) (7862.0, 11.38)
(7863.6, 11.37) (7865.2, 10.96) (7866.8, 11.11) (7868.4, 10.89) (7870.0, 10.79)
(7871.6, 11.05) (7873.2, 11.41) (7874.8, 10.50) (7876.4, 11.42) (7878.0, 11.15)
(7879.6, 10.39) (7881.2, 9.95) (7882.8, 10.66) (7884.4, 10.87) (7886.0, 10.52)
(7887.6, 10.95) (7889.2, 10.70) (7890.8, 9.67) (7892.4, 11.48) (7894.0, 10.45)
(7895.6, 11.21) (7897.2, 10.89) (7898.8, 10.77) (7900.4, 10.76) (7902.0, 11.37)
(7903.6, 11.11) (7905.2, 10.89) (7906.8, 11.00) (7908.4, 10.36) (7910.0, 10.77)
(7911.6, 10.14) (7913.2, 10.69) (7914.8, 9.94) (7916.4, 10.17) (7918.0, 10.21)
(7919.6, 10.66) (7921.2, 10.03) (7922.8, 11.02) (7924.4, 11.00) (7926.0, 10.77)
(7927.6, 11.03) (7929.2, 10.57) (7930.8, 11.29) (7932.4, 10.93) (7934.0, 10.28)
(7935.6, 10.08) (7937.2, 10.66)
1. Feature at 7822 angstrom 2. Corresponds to [N II]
